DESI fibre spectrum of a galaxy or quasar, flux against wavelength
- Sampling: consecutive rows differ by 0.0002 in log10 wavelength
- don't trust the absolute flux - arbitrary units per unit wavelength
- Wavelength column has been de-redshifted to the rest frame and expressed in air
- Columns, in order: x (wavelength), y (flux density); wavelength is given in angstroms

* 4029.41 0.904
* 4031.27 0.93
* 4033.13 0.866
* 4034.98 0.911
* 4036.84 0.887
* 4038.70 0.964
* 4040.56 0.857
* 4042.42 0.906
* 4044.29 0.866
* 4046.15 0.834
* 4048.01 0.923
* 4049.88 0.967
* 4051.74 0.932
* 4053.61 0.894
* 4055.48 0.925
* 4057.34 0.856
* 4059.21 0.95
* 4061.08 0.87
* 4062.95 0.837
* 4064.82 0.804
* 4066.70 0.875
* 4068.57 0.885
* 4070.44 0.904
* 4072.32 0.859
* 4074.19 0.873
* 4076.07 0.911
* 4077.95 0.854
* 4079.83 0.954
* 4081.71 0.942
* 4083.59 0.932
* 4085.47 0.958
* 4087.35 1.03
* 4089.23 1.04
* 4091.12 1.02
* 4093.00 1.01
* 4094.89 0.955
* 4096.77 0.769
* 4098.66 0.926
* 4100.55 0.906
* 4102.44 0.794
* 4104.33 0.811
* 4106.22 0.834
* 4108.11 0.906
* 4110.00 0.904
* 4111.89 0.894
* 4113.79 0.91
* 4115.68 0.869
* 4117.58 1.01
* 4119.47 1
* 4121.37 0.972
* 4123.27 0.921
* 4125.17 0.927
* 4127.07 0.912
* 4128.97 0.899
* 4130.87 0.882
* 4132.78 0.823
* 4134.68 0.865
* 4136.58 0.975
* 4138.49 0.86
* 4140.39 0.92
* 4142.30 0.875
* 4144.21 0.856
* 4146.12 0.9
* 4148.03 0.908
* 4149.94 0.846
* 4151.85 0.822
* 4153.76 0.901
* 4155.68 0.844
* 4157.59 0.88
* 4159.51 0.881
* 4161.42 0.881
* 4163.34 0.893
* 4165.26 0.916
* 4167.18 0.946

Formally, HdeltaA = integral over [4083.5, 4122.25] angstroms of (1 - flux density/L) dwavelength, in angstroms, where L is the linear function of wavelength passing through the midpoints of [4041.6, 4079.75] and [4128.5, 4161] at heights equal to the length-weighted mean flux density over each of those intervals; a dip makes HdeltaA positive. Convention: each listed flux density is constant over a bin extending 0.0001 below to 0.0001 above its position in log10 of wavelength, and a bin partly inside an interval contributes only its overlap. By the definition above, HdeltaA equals -1.89 angstroms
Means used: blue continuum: 0.888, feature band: 0.926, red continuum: 0.878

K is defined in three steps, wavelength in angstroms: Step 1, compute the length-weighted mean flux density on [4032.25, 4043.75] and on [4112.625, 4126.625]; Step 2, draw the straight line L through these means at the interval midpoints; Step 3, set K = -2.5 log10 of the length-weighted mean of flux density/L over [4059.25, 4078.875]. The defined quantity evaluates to 0.05 mag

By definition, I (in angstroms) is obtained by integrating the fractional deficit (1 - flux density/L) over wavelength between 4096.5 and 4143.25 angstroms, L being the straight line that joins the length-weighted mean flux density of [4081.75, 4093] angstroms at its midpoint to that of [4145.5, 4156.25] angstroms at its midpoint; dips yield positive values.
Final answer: 1.6 angstroms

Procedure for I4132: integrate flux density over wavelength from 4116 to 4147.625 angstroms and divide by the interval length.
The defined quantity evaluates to 0.911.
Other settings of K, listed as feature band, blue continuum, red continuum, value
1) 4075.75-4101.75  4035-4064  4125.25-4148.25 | -0.06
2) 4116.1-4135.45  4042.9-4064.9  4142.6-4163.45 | -0.05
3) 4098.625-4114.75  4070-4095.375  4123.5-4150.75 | 0.06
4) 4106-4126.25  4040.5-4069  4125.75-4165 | -0.05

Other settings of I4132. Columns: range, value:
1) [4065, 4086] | 0.899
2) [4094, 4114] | 0.872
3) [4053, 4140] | 0.907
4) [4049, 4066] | 0.892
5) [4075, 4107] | 0.92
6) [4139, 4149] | 0.89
